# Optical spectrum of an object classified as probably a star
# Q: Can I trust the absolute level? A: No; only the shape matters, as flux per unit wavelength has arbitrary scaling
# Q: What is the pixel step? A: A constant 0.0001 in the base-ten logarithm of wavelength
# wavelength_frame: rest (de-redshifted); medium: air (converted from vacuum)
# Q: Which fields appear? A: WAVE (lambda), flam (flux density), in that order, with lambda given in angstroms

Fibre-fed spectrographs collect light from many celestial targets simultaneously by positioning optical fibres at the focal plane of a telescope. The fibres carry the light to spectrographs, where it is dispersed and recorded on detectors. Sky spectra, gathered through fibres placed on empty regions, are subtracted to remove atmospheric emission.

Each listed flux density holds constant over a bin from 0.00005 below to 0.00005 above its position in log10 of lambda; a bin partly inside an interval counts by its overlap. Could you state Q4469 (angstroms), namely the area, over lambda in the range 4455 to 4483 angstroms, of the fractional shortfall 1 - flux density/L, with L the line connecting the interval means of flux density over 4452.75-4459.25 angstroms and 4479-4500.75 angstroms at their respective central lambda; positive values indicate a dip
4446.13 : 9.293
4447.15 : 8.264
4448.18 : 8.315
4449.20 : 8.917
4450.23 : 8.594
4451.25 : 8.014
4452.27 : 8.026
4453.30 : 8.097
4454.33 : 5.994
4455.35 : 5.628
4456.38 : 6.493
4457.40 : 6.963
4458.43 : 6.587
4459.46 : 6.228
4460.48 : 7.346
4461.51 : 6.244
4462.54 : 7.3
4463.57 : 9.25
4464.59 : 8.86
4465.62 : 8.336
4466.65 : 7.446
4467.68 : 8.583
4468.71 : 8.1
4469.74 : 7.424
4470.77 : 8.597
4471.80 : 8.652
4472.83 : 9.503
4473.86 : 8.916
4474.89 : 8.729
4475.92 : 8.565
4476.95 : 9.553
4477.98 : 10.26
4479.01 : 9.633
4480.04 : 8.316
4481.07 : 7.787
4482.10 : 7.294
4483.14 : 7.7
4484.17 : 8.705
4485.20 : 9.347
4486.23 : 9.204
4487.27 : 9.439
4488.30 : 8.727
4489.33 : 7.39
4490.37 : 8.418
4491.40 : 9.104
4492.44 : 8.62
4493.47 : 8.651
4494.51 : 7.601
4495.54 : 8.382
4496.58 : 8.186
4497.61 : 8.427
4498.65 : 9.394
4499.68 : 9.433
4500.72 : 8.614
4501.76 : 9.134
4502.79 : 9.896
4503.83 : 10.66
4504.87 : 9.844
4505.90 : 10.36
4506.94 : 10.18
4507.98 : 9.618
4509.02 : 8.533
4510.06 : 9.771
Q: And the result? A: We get -2.5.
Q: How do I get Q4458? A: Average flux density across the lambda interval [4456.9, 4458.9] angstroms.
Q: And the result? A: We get 6.77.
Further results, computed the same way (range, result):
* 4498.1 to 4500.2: 9.4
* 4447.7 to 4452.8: 8.38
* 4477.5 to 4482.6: 8.66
